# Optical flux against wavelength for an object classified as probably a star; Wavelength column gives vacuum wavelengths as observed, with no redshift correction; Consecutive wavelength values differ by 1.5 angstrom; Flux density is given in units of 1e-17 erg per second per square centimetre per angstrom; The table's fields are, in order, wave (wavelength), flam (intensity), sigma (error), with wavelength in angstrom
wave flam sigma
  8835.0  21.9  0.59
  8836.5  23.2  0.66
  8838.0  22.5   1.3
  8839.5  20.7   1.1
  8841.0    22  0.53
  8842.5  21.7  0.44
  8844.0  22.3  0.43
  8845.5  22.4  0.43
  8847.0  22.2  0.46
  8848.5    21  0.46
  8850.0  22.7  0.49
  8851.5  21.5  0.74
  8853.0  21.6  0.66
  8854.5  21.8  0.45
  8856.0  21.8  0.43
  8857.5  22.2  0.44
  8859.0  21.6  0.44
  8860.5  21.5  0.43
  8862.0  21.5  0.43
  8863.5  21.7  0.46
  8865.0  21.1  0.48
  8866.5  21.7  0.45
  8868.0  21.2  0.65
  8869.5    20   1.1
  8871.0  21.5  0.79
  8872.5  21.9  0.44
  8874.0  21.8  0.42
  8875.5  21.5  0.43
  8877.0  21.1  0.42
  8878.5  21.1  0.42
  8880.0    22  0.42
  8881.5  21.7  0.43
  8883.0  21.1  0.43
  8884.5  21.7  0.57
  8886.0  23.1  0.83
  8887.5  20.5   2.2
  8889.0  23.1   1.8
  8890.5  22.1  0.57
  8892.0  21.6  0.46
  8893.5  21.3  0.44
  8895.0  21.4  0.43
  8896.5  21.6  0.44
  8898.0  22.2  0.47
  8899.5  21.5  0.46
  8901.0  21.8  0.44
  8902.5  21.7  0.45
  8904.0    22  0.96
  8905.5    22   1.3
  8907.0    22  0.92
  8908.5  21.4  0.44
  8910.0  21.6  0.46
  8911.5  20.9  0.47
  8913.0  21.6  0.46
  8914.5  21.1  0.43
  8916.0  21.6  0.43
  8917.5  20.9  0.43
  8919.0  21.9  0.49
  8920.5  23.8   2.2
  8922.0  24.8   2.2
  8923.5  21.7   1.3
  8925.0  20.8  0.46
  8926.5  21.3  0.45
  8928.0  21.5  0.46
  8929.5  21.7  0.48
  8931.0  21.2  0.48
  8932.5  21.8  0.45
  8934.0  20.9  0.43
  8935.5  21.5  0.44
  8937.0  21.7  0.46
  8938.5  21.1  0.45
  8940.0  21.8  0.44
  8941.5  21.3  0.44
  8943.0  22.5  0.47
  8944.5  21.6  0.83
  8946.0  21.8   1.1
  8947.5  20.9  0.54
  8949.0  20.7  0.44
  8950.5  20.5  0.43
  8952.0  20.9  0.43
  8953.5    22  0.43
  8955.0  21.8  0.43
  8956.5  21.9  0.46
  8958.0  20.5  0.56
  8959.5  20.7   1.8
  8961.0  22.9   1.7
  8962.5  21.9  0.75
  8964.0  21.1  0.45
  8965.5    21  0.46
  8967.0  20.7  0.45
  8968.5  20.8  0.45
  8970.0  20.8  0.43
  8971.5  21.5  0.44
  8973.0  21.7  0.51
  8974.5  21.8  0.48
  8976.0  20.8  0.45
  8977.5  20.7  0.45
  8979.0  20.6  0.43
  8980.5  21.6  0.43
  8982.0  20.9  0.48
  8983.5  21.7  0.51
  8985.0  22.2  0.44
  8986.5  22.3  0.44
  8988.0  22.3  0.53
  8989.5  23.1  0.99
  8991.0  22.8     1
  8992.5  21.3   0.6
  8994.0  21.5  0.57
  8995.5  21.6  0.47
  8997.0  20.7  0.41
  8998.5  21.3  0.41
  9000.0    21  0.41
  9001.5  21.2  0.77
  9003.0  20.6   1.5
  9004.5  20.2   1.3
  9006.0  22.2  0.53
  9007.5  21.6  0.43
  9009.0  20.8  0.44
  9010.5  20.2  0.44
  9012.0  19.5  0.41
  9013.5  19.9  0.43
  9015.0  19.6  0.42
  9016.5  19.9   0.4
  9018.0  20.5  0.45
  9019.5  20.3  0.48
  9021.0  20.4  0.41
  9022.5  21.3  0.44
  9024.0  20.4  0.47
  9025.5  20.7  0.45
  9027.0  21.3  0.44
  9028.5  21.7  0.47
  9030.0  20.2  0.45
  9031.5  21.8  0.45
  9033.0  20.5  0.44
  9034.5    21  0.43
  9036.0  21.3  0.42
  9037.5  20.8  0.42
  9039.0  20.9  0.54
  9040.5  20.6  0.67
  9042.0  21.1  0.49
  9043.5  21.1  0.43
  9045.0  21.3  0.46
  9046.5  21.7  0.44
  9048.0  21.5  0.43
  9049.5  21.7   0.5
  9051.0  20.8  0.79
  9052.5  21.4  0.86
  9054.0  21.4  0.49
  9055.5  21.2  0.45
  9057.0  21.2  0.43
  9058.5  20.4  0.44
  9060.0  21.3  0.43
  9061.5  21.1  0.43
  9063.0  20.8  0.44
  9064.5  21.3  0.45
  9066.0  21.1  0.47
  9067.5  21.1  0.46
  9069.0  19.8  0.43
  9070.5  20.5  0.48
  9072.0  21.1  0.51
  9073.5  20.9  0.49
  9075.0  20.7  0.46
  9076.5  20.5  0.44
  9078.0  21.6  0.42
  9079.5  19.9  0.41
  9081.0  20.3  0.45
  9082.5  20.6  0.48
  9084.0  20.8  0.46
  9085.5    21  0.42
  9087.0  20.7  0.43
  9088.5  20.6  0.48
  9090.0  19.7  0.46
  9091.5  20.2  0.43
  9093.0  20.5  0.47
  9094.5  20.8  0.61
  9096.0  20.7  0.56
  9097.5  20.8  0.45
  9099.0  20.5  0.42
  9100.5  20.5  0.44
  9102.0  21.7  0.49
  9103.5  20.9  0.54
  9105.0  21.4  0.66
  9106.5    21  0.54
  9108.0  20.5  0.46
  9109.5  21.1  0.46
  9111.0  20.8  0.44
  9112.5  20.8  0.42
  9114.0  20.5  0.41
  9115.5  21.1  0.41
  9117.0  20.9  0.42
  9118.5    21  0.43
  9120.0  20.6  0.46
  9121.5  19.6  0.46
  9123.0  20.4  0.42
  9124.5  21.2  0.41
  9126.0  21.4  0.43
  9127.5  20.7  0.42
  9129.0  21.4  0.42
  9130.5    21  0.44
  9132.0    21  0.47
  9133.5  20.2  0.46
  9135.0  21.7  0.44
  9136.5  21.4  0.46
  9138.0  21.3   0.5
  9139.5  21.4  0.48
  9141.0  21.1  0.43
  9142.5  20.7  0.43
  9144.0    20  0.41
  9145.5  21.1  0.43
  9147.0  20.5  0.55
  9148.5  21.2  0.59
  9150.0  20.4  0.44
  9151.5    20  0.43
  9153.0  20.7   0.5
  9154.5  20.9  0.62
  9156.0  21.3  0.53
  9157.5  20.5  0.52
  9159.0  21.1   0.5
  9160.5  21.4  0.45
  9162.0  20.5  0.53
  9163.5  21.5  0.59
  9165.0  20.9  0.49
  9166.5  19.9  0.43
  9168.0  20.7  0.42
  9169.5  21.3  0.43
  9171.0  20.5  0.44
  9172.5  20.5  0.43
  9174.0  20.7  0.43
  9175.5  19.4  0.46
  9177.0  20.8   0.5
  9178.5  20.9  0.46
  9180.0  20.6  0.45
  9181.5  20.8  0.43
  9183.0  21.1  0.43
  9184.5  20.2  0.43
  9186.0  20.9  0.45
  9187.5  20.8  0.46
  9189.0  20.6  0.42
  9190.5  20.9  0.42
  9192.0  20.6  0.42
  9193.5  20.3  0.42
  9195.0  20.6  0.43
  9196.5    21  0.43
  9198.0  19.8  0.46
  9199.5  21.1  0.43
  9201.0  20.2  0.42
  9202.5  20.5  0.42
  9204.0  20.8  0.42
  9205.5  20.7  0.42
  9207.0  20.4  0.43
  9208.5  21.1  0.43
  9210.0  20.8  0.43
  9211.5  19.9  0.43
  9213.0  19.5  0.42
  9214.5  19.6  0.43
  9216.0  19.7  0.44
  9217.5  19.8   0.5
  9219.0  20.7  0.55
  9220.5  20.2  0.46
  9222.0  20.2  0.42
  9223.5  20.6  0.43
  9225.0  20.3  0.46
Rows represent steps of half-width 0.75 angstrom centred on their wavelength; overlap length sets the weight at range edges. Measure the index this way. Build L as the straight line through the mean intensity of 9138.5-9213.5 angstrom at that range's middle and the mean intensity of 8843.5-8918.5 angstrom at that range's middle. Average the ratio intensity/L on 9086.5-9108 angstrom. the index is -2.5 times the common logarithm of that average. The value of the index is 0.01 mag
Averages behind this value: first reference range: 21.6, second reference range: 20.7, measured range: 20.7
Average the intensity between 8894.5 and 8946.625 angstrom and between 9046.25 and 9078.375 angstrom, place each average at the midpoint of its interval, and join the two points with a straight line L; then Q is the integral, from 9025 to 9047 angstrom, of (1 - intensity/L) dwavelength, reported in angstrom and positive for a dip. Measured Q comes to 0.1 angstrom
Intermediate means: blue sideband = 21.7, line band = 21.1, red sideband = 21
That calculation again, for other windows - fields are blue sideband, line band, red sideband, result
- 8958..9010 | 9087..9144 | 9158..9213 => 0.2 angstrom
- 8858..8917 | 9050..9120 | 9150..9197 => 0.5 angstrom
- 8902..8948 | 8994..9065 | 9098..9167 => 1.2 angstrom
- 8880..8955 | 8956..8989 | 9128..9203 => 0.1 angstrom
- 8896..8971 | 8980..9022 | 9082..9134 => 0.3 angstrom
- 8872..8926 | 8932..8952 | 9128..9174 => 0.2 angstrom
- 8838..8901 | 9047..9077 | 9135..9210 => 0.1 angstrom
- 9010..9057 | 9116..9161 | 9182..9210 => -0.3 angstrom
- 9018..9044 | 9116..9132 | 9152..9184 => 0.0 angstrom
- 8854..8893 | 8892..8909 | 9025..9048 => -0.2 angstrom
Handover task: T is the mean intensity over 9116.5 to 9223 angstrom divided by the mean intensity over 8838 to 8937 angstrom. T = 0.95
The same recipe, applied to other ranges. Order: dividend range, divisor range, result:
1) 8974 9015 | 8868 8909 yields 0.98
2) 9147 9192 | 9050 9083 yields 0.99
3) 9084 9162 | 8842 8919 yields 0.96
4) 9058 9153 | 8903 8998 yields 0.96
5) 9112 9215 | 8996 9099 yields 0.99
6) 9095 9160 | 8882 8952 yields 0.96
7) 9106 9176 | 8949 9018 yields 0.98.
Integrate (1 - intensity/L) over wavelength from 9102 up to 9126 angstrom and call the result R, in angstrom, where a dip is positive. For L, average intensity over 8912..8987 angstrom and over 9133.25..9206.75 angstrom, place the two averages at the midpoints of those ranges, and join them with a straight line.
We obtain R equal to 0.1 angstrom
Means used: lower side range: 21.5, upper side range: 20.7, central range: 20.8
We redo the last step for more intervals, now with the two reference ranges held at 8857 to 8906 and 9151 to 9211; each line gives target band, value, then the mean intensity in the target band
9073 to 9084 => 0.19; 20.6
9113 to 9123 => 0.13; 20.6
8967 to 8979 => 0.14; 21.1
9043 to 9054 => -0.14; 21.4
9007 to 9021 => 0.64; 20.2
